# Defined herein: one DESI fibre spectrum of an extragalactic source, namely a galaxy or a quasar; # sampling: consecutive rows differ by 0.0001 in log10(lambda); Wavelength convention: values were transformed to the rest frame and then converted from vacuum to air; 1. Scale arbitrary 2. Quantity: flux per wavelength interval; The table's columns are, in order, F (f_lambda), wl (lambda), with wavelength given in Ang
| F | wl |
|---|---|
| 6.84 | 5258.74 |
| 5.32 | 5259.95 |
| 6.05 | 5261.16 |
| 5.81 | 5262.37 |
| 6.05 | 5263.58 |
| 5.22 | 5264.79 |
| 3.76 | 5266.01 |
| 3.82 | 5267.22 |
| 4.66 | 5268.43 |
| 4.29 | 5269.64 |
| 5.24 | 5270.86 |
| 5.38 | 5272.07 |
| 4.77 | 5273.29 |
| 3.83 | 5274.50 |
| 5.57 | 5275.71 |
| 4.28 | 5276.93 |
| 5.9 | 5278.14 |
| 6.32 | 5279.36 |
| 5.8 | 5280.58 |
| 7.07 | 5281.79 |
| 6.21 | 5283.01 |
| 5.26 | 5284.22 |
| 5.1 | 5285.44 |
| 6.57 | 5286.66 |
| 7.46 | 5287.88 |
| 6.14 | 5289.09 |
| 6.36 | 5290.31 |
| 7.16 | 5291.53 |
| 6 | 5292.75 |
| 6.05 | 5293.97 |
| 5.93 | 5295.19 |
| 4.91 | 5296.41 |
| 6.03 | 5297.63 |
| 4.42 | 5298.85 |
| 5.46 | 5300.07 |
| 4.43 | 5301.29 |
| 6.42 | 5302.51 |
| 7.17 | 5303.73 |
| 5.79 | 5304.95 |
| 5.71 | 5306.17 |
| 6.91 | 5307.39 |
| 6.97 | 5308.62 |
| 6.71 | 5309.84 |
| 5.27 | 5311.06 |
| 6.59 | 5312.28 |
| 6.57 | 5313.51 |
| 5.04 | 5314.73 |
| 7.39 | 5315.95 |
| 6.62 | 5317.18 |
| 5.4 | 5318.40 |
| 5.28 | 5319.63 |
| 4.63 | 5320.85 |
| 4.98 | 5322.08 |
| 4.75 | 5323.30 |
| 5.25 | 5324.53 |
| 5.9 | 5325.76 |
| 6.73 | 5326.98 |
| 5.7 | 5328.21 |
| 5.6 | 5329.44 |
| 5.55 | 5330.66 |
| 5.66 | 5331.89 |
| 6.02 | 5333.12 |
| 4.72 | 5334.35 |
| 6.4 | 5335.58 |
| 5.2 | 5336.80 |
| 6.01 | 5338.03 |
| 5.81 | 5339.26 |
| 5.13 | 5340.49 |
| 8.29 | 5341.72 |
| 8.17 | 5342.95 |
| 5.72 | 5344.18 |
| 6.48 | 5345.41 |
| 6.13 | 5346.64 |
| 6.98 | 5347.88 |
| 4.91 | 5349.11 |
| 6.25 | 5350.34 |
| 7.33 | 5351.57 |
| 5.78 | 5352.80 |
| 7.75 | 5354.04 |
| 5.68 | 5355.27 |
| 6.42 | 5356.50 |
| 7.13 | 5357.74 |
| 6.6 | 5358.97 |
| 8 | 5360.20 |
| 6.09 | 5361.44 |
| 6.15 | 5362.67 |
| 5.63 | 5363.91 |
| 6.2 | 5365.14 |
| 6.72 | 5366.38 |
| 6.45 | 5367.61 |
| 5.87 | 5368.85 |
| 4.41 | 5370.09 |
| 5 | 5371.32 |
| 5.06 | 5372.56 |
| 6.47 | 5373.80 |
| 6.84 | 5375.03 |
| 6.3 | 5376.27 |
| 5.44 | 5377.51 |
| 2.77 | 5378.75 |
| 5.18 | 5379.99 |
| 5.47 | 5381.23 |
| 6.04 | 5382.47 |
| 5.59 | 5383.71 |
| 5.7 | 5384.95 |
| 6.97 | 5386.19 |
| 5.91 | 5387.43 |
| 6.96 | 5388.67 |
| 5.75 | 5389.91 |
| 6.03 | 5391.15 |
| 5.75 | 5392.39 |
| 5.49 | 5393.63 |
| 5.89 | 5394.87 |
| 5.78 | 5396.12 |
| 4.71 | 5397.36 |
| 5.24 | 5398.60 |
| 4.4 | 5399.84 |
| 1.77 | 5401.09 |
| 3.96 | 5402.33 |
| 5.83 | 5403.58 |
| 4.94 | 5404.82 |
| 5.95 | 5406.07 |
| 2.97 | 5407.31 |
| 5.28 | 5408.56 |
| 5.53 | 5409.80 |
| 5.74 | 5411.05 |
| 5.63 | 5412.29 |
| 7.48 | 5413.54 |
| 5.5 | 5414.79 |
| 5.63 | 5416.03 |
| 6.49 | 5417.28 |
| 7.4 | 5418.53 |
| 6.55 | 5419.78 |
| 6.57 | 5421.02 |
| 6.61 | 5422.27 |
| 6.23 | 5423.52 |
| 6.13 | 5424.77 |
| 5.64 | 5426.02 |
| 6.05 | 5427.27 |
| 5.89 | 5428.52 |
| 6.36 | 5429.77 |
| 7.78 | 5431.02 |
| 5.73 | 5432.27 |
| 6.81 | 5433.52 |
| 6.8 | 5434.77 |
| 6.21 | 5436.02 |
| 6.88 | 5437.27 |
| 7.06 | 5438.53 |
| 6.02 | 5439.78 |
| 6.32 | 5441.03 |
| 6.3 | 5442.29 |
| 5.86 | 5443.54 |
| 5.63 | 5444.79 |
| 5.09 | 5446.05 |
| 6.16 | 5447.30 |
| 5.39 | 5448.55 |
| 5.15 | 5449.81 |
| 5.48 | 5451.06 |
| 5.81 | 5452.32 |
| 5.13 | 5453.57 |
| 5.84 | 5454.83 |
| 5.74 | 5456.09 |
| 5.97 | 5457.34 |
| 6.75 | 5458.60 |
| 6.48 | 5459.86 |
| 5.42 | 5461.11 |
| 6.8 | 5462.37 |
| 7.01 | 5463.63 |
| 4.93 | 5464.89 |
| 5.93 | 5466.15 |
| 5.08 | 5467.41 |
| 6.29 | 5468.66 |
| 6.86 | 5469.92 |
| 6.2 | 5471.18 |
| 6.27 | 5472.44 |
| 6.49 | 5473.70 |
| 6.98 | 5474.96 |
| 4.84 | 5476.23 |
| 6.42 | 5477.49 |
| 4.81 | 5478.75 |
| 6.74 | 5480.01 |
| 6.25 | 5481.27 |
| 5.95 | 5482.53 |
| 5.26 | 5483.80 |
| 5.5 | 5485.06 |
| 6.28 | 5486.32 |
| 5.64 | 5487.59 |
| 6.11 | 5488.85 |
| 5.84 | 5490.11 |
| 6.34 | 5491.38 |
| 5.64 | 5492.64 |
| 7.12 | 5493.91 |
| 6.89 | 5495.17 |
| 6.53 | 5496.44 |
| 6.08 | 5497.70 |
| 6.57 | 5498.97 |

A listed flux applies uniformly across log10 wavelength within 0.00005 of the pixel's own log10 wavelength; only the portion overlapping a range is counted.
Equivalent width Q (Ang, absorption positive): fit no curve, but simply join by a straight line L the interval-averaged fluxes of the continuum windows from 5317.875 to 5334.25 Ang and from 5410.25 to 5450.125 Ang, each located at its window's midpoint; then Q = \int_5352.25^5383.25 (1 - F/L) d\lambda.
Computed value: -1.1 Ang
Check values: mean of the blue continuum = 5.47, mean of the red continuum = 6.23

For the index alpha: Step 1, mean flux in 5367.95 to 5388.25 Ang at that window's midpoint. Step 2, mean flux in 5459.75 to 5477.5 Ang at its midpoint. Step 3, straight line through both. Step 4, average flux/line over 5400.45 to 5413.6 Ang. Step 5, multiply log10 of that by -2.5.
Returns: 0.176 mag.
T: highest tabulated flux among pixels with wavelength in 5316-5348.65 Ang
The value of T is 8.29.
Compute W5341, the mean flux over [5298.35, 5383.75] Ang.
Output 5.97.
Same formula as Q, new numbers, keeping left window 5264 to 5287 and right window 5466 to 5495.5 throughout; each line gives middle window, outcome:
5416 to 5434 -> -1.79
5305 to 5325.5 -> -1.94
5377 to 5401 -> 0.99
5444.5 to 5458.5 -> 0.76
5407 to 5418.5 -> 0.07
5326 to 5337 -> -0.64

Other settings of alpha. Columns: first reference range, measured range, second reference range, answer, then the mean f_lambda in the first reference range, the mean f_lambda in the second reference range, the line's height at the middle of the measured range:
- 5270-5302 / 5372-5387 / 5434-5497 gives 0.04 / 5.67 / 6.05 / 5.87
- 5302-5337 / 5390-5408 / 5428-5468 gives 0.21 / 5.9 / 6.06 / 6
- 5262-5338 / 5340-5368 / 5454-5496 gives -0.13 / 5.68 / 6.08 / 5.81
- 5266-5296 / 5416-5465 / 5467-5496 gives -0.03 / 5.59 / 6.09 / 5.99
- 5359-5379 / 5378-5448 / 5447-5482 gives 0.03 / 5.92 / 5.97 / 5.94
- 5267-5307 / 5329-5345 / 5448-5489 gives -0.06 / 5.65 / 5.93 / 5.73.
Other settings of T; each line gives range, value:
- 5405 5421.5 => 7.48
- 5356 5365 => 8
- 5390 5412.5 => 6.03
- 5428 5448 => 7.78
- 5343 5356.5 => 7.75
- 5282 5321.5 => 7.46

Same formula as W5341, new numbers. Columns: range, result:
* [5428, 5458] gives 6.06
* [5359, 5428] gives 5.72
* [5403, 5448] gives 6.09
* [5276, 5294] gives 6.1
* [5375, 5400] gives 5.62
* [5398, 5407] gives 4.53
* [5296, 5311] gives 5.9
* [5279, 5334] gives 5.93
